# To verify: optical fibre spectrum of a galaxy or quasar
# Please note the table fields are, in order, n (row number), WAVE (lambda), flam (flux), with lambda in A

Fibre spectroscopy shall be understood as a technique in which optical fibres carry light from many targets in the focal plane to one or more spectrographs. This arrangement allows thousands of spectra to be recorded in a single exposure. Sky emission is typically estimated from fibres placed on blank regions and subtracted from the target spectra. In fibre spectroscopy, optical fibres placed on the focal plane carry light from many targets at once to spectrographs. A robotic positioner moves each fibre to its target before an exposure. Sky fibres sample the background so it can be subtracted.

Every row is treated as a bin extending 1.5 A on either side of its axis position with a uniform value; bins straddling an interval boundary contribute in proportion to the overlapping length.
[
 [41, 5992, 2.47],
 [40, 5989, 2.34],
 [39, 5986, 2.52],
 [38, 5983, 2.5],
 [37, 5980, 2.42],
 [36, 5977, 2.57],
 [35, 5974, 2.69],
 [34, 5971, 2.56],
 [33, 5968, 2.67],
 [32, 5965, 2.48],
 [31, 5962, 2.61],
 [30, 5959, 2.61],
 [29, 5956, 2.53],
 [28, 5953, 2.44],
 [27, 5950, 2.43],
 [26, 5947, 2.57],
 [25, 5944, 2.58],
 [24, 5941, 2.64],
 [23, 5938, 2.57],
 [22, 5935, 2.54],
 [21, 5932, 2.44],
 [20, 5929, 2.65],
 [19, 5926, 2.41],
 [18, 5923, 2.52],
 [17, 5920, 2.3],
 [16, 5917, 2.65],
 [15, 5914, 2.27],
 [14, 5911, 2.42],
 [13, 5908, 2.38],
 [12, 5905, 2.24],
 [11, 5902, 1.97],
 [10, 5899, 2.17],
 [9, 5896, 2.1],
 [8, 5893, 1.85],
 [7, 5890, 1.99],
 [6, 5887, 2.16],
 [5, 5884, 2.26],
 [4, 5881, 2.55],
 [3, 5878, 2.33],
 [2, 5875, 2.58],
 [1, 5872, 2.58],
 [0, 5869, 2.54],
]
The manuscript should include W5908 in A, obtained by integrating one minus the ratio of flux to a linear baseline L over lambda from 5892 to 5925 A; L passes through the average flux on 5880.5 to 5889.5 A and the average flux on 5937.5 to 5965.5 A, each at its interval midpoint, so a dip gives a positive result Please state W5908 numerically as 1.33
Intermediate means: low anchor 2.26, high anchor 2.55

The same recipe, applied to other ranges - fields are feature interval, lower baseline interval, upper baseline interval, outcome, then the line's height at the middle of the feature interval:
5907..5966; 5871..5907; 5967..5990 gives -2.77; 2.39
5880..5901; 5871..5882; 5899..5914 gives 2.16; 2.38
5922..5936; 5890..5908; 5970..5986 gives -1.55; 2.26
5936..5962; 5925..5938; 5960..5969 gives 0.04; 2.55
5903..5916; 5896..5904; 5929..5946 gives -0.70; 2.21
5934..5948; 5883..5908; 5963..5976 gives -1.00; 2.41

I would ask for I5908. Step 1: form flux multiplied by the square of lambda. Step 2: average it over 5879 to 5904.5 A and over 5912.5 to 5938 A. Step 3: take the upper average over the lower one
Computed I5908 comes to 1.17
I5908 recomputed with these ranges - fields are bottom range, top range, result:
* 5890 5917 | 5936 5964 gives 1.18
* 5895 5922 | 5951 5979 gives 1.15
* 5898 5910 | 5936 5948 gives 1.19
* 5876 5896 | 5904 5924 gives 1.10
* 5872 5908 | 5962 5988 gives 1.18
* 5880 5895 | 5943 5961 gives 1.20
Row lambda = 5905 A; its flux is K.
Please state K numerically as 2.24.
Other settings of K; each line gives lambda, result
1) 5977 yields 2.57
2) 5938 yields 2.57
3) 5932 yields 2.44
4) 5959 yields 2.61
